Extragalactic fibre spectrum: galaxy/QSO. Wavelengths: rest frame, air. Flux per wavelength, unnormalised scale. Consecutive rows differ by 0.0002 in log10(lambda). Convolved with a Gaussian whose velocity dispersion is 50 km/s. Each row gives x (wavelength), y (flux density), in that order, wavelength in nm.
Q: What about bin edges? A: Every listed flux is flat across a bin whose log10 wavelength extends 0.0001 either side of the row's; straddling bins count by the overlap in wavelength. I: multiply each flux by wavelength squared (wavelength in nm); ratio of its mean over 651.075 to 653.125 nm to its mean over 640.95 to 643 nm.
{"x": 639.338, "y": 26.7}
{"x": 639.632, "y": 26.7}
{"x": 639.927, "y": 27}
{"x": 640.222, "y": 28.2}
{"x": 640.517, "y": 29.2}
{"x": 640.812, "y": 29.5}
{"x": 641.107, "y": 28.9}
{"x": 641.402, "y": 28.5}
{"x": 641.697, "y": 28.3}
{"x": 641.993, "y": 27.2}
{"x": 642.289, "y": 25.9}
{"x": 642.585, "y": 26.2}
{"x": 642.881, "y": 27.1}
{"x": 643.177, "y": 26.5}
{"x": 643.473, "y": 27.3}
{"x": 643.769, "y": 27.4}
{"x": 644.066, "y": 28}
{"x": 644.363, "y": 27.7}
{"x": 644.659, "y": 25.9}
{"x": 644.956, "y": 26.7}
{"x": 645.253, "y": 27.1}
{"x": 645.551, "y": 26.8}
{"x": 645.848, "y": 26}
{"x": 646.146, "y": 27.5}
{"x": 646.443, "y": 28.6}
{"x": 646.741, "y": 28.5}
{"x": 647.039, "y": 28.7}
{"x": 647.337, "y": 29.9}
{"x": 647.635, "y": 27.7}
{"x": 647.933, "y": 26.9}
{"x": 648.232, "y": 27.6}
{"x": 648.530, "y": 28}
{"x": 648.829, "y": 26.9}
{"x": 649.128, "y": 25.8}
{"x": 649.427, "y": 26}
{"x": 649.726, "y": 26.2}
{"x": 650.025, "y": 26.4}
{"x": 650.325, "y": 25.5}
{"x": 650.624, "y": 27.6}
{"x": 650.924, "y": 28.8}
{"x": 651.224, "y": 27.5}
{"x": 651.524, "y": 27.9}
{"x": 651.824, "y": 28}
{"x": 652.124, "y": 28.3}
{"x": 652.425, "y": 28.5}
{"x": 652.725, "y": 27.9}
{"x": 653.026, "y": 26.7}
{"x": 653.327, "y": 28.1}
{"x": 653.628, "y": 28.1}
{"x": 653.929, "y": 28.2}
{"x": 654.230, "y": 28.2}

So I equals 1.0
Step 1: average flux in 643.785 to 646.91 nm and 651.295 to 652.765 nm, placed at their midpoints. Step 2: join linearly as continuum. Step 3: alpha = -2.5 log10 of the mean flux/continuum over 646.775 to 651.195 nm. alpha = 0.02 mag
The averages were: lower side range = 27.3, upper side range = 28.1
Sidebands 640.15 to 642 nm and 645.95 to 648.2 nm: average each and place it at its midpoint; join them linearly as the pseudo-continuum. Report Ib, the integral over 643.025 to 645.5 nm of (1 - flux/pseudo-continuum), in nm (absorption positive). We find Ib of 0.12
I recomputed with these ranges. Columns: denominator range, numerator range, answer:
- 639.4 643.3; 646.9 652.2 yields 1.02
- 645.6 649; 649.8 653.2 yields 1.00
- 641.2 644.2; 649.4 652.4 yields 1.03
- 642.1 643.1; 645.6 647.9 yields 1.07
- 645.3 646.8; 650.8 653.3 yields 1.04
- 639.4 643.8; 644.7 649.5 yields 1.01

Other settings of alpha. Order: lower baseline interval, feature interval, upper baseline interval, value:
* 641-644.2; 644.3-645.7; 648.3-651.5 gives 0.02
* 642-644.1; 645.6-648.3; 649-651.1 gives -0.05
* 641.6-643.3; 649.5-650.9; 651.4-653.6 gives 0.04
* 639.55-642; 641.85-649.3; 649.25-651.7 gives 0.01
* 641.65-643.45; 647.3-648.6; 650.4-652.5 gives -0.01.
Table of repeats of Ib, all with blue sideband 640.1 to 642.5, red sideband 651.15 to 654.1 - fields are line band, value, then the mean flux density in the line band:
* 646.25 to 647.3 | -0.024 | 28.7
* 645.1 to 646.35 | 0.051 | 26.9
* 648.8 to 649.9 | 0.072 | 26.2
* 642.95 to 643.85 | 0.034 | 27.1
